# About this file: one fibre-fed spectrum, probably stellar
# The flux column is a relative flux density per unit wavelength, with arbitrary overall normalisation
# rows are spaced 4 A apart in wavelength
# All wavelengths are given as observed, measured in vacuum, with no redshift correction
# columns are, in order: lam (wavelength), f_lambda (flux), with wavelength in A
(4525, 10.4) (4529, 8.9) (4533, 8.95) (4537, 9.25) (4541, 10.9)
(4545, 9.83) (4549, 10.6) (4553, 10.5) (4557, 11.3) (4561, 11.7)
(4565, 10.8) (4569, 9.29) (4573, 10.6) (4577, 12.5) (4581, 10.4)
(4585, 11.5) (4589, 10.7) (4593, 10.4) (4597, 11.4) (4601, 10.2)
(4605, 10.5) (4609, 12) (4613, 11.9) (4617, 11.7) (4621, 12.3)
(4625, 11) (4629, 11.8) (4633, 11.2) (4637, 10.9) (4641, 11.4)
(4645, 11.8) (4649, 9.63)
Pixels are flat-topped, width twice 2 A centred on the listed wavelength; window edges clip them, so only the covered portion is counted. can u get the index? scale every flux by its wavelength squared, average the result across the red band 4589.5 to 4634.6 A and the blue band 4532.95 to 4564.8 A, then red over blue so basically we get 1.11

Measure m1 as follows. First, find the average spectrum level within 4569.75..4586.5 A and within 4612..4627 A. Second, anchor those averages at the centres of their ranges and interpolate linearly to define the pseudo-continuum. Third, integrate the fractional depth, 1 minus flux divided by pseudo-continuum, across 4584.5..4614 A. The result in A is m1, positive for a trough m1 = 1.0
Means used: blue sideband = 11.1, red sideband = 11.7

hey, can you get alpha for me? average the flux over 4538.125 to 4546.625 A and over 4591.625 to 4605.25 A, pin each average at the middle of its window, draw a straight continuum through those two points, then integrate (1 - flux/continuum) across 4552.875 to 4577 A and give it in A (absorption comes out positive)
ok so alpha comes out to -1.0 A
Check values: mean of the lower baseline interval 10.3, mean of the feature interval 10.9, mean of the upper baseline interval 10.7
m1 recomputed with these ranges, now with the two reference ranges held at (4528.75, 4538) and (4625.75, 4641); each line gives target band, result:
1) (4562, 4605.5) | -2.7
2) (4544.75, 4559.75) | -2.0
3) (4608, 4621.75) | -1.4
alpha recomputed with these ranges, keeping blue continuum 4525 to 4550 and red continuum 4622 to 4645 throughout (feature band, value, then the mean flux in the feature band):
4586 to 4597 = -0.1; 10.8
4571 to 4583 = -0.9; 11.2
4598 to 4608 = 0.2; 10.6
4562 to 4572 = 0.0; 10.3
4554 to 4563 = -1.1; 11.4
